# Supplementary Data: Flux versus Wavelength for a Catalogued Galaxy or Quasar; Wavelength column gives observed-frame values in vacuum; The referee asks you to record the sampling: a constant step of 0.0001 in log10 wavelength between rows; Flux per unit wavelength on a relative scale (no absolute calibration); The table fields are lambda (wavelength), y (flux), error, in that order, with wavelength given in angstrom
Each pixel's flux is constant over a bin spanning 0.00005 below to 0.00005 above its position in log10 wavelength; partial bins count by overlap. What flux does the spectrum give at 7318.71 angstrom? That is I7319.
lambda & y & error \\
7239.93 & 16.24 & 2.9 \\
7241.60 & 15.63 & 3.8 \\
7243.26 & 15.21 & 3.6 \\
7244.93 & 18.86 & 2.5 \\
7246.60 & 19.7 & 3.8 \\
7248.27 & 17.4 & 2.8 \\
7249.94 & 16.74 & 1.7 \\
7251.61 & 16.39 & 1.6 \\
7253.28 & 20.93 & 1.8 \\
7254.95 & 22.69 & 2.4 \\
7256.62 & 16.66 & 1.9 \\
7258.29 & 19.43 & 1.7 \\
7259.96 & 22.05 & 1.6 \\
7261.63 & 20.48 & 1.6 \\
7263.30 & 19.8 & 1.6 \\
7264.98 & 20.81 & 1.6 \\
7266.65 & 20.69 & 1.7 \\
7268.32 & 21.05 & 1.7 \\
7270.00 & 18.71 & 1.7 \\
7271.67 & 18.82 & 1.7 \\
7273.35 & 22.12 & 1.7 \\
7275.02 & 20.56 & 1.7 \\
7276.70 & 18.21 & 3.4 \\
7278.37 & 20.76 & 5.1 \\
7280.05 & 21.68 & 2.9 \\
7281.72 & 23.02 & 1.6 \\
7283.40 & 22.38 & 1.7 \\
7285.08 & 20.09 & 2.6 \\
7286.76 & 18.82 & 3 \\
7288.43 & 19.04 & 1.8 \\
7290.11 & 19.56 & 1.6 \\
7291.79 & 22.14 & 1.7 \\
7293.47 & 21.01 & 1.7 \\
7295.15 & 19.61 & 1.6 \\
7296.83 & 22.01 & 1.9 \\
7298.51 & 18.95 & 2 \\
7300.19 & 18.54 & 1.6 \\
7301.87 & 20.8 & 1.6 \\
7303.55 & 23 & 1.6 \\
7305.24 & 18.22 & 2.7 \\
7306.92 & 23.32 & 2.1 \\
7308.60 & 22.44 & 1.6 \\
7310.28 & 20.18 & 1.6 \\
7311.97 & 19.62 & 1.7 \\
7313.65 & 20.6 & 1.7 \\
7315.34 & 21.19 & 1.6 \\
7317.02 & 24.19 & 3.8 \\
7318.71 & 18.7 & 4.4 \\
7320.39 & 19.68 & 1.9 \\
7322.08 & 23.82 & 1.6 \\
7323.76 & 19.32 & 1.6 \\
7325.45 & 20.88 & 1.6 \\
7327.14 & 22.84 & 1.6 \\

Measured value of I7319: 18.7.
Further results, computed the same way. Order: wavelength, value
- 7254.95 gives 22.69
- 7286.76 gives 18.82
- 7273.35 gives 22.12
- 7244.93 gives 18.86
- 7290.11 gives 19.56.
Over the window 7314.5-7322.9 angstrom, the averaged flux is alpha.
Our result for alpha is 21.5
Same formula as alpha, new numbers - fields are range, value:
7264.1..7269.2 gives 20.8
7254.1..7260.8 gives 20.2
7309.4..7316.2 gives 20.4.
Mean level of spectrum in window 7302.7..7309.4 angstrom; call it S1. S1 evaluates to 21.7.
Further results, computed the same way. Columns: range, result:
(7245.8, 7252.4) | 17.5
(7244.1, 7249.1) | 18.6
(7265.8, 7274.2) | 20.3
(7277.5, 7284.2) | 22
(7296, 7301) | 19.8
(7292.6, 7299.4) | 20.4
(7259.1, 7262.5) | 21.3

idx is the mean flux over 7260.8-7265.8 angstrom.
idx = 20.3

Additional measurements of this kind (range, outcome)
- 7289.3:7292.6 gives 20.8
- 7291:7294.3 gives 21.6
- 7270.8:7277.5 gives 19.9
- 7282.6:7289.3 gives 20.1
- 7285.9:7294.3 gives 20.1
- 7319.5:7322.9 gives 21.7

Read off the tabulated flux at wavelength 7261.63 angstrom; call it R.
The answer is 20.48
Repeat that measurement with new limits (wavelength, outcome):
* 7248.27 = 17.4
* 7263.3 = 19.8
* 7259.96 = 22.05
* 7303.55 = 23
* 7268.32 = 21.05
